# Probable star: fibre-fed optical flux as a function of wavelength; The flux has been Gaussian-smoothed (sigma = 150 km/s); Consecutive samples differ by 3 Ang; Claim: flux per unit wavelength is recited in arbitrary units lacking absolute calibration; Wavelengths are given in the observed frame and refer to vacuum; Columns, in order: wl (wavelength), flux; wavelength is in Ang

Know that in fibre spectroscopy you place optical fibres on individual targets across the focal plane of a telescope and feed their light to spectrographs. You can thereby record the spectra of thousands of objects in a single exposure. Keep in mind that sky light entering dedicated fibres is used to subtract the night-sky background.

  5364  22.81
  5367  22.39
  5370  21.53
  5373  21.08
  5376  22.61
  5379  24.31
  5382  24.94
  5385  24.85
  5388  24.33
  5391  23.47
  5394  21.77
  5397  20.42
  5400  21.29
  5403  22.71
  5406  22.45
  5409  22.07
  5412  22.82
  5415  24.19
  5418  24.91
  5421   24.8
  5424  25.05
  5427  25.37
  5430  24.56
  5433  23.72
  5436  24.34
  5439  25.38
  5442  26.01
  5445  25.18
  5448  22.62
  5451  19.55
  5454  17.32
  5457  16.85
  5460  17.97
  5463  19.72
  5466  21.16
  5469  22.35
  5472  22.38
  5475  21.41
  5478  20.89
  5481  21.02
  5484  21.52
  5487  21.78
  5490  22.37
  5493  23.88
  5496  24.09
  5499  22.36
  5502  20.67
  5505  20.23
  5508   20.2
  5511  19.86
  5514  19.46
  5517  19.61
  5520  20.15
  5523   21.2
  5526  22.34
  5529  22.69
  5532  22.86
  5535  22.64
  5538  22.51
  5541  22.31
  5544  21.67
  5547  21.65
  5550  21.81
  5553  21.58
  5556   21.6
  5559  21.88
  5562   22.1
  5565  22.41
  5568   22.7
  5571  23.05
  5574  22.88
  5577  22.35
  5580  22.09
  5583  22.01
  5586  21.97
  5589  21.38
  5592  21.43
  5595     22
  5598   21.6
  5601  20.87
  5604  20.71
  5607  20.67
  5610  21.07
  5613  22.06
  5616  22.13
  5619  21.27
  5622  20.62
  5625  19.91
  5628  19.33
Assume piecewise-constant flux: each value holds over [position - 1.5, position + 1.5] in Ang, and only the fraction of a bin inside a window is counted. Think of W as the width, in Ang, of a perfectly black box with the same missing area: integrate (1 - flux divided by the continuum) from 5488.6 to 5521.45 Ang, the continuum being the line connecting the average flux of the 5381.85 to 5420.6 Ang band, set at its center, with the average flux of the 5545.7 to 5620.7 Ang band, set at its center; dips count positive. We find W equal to 1.75 Ang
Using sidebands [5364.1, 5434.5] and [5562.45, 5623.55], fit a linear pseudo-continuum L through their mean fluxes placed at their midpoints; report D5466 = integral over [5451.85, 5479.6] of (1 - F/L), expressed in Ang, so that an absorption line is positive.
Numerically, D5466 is 3.4 Ang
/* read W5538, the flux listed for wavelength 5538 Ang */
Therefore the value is 22.51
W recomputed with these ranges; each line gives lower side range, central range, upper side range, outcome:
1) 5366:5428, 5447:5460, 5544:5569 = 2.2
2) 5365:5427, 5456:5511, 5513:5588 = 3.1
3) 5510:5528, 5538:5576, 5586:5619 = -2.2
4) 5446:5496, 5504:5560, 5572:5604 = 0.0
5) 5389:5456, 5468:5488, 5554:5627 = 0.9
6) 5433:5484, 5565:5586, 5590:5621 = -1.0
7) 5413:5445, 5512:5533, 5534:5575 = 1.6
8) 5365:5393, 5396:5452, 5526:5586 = -1.5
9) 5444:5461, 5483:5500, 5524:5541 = -1.3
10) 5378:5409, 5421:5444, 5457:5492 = -3.0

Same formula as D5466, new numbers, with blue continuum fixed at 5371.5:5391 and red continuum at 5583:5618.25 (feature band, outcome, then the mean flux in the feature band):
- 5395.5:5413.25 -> 1.1 Ang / 21.9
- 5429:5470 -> 2.0 Ang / 21.9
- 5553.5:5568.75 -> -0.1 Ang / 22.1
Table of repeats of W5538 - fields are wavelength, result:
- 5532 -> 22.86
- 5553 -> 21.58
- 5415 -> 24.19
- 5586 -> 21.97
